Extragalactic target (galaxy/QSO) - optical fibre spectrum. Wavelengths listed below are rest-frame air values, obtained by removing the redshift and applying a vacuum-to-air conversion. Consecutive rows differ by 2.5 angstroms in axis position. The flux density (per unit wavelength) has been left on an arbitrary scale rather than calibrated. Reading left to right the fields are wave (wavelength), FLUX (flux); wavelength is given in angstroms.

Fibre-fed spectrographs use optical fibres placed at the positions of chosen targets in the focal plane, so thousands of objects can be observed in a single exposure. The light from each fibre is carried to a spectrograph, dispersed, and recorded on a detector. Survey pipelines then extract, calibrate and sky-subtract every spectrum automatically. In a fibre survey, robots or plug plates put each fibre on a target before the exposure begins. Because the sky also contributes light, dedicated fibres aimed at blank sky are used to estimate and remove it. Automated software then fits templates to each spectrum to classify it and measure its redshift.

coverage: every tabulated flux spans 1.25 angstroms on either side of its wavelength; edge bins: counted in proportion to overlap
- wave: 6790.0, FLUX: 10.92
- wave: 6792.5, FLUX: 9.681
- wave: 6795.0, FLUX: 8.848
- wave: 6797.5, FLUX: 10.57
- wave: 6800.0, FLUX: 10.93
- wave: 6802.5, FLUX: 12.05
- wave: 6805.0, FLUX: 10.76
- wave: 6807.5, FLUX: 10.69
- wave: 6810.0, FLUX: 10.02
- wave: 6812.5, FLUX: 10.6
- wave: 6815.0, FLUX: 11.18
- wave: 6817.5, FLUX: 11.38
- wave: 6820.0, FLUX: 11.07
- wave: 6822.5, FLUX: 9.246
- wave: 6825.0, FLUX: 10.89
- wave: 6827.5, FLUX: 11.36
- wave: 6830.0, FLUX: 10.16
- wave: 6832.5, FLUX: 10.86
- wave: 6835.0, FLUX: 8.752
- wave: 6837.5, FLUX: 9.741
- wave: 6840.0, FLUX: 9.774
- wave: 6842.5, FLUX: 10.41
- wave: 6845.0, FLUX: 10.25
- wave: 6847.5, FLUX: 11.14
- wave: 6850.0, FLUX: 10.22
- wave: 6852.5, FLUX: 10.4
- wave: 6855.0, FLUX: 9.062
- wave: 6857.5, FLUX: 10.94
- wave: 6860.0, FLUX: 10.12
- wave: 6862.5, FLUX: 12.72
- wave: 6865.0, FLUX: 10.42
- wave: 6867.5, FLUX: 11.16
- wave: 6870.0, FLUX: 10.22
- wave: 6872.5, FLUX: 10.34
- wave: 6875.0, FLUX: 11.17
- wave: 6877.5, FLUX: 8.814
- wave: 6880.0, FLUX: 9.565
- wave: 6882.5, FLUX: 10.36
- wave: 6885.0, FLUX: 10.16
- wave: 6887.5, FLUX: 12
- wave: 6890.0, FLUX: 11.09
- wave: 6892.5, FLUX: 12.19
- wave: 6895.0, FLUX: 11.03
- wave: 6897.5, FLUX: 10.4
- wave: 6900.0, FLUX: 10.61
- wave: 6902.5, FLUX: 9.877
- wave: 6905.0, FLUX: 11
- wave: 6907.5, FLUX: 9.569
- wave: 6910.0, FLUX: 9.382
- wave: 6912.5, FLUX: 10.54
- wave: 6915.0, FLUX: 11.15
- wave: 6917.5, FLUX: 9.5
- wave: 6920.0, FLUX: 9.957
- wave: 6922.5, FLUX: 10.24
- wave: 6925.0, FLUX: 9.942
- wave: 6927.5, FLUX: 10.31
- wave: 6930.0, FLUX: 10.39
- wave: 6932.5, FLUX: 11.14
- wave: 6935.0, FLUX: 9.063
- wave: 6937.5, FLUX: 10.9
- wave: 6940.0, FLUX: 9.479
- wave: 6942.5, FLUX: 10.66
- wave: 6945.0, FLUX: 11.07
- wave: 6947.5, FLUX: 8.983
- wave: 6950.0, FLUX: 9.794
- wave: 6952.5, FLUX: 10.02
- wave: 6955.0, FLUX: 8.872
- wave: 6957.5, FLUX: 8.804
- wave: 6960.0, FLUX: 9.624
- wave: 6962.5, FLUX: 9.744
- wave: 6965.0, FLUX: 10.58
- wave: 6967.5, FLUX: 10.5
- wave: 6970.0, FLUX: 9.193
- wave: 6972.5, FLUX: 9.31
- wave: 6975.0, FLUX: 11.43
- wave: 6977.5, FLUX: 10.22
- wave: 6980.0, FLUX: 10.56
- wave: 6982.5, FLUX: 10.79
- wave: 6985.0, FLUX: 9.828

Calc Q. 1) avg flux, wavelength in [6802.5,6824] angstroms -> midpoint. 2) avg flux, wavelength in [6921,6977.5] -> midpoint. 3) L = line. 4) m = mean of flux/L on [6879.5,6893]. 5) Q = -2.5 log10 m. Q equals -0.06 mag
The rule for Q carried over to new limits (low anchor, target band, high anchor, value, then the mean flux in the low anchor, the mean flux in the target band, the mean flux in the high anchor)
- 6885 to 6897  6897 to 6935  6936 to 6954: 0.06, 11.4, 10.2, 10.1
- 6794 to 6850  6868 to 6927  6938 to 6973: -0.03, 10.5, 10.4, 9.79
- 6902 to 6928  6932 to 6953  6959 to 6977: 0.00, 10.1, 10.1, 10.1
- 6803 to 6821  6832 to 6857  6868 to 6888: 0.05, 10.9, 10.1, 10.3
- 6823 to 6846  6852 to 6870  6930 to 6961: -0.06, 10.2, 10.7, 9.89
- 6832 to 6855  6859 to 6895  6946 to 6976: -0.08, 10.1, 10.8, 9.73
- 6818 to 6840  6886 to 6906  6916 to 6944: -0.08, 10.3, 11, 10.2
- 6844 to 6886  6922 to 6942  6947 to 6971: -0.04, 10.4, 10.2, 9.64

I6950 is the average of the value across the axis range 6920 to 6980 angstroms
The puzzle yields 10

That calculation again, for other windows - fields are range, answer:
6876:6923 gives 10.4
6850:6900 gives 10.6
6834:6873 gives 10.4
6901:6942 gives 10.2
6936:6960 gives 9.82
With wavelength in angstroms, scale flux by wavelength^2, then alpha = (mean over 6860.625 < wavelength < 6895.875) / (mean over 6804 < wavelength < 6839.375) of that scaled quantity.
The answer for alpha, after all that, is 1.05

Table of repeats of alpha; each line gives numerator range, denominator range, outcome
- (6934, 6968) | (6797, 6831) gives 0.95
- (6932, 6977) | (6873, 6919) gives 0.97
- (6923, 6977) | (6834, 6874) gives 0.99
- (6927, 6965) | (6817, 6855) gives 0.99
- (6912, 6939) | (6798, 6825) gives 0.98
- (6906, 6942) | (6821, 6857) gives 1.02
